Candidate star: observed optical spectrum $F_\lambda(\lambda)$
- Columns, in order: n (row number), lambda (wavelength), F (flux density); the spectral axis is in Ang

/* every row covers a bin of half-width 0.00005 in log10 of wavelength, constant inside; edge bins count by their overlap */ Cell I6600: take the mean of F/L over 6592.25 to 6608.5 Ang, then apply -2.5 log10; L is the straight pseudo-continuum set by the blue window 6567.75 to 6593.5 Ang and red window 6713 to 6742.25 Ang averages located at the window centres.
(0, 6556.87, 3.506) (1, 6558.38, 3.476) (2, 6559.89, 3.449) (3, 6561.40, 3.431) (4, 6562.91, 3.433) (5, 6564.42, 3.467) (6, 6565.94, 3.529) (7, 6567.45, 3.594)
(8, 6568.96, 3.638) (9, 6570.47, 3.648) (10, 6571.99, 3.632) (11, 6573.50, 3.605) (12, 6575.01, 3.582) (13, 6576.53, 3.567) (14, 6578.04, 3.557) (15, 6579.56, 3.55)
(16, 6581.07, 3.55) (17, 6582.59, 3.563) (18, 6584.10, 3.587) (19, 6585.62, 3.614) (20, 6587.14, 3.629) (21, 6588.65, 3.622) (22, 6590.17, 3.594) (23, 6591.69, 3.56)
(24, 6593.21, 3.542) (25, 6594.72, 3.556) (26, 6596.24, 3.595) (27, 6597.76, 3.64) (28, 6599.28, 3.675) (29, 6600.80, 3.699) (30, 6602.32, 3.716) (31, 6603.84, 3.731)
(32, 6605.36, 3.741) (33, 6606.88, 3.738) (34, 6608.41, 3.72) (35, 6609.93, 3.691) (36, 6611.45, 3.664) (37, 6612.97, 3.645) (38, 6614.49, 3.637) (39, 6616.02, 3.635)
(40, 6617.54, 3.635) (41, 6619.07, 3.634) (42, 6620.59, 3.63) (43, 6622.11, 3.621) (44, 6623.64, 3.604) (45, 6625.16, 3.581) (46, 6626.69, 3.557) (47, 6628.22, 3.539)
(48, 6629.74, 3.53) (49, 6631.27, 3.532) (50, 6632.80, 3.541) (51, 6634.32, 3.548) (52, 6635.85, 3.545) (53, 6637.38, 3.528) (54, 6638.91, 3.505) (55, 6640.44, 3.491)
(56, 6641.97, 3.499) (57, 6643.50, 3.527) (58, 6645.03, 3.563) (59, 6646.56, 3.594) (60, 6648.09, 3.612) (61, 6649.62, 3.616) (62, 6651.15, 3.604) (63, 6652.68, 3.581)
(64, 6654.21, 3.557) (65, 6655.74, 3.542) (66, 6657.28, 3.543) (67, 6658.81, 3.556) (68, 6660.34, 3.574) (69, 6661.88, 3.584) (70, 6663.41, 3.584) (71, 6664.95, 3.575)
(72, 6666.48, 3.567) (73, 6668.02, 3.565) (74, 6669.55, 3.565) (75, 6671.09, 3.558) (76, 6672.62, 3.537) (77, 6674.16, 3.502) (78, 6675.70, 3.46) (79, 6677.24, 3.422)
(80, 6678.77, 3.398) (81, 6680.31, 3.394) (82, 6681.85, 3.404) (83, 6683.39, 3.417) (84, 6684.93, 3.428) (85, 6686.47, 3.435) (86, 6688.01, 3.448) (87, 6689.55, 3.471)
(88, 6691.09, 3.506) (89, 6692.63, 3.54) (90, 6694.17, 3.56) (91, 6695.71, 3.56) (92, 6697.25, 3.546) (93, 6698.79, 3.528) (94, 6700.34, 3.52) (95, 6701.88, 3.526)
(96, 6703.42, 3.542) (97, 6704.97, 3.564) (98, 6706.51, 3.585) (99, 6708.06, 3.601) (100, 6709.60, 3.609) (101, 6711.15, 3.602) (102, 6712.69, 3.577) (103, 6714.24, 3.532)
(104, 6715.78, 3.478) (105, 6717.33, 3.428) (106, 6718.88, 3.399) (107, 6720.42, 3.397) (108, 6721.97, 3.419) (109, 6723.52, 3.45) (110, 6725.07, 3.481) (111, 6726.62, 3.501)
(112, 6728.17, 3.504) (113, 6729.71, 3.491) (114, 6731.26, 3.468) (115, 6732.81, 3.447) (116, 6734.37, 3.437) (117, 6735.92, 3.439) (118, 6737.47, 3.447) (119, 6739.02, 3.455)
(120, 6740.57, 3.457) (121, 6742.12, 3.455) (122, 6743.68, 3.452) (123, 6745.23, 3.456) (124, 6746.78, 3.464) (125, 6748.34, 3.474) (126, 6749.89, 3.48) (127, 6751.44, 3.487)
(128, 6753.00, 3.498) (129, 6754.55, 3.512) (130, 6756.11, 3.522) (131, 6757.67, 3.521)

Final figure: -0.03 mag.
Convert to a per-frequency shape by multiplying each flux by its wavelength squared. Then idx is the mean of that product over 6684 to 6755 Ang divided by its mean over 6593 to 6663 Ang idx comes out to 1.0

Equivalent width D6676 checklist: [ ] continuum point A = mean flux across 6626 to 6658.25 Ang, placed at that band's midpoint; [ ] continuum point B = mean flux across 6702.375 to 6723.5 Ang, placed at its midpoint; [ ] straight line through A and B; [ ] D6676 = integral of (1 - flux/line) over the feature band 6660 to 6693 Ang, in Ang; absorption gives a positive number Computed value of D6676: 0.4 Ang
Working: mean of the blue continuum 3.55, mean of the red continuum 3.52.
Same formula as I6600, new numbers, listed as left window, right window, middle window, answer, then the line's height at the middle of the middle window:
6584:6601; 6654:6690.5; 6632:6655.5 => -0.005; 3.54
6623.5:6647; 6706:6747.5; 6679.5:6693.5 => 0.018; 3.51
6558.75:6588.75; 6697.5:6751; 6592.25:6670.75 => -0.019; 3.53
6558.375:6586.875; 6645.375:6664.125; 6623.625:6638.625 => 0.008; 3.57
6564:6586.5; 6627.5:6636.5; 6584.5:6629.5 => -0.023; 3.56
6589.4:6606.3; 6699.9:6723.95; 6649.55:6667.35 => 0.001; 3.57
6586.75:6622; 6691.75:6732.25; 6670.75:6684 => 0.033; 3.56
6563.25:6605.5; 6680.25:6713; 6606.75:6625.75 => -0.020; 3.58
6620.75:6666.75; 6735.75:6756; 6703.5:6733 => -0.003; 3.5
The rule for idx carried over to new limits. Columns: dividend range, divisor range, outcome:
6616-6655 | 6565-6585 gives 1.01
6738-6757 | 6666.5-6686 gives 1.02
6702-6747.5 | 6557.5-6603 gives 1.02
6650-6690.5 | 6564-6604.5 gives 1.00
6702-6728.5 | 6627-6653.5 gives 1.01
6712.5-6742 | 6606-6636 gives 0.99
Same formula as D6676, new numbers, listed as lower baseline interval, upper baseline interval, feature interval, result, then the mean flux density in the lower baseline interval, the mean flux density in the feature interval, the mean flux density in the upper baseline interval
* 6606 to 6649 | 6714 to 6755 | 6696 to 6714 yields -0.3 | 3.59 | 3.56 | 3.46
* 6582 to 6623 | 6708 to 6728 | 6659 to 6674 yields 0.0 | 3.64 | 3.56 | 3.49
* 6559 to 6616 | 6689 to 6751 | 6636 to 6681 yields 0.1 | 3.61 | 3.54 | 3.5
